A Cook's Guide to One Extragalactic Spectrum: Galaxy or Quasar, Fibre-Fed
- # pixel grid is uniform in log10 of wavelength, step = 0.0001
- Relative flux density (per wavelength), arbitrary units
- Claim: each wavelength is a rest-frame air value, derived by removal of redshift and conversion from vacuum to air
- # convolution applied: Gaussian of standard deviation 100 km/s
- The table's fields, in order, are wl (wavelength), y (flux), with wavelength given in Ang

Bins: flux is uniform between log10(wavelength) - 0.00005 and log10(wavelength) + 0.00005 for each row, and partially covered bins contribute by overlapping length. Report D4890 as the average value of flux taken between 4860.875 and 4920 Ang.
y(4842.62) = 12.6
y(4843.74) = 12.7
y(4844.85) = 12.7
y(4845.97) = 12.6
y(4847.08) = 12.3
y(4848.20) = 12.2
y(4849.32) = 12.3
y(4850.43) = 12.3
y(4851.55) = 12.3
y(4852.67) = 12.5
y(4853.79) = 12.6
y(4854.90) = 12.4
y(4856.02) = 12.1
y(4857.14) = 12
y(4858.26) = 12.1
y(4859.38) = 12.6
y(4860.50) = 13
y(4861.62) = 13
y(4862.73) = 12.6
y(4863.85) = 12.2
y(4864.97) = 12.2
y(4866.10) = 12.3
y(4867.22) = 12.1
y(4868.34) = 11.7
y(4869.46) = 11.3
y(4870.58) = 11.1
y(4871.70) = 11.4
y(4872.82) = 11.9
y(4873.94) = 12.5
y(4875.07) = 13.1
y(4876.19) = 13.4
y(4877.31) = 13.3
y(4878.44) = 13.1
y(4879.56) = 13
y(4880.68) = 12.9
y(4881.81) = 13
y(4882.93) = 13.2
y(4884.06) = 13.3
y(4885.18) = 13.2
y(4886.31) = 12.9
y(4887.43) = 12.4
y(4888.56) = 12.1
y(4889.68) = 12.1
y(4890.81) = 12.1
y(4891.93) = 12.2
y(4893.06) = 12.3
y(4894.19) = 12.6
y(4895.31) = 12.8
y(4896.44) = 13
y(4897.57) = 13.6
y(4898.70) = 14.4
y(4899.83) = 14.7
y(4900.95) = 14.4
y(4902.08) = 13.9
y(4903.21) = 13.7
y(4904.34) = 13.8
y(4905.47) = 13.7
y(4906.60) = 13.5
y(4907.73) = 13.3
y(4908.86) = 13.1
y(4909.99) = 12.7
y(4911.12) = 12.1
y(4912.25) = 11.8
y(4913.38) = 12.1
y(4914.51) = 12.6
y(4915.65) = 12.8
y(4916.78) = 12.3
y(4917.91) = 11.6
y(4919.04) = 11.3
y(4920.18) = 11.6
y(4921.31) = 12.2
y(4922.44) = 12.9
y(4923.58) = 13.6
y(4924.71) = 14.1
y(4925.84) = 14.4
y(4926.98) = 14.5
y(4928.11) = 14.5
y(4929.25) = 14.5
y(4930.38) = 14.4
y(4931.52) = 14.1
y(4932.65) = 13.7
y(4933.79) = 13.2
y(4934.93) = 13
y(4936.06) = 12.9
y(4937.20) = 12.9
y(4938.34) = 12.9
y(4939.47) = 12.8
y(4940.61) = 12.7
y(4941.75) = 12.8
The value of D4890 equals 12.7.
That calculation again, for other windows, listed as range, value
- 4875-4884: 13.1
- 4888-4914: 13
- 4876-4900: 12.9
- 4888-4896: 12.3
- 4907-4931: 13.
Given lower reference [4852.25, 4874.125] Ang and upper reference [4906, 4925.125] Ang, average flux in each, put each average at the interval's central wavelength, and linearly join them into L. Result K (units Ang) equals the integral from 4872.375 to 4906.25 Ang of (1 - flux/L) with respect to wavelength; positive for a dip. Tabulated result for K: -2.0 Ang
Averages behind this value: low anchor 12.2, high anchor 12.6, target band 13.1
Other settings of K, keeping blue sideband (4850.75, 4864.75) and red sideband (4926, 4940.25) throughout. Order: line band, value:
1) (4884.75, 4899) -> 0.29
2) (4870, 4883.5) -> 0.09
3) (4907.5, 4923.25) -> 1.22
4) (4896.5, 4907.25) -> -0.64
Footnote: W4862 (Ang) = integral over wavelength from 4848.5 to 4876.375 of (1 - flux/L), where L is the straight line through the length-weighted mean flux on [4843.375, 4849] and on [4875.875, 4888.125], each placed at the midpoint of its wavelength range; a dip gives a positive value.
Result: 1.03 Ang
